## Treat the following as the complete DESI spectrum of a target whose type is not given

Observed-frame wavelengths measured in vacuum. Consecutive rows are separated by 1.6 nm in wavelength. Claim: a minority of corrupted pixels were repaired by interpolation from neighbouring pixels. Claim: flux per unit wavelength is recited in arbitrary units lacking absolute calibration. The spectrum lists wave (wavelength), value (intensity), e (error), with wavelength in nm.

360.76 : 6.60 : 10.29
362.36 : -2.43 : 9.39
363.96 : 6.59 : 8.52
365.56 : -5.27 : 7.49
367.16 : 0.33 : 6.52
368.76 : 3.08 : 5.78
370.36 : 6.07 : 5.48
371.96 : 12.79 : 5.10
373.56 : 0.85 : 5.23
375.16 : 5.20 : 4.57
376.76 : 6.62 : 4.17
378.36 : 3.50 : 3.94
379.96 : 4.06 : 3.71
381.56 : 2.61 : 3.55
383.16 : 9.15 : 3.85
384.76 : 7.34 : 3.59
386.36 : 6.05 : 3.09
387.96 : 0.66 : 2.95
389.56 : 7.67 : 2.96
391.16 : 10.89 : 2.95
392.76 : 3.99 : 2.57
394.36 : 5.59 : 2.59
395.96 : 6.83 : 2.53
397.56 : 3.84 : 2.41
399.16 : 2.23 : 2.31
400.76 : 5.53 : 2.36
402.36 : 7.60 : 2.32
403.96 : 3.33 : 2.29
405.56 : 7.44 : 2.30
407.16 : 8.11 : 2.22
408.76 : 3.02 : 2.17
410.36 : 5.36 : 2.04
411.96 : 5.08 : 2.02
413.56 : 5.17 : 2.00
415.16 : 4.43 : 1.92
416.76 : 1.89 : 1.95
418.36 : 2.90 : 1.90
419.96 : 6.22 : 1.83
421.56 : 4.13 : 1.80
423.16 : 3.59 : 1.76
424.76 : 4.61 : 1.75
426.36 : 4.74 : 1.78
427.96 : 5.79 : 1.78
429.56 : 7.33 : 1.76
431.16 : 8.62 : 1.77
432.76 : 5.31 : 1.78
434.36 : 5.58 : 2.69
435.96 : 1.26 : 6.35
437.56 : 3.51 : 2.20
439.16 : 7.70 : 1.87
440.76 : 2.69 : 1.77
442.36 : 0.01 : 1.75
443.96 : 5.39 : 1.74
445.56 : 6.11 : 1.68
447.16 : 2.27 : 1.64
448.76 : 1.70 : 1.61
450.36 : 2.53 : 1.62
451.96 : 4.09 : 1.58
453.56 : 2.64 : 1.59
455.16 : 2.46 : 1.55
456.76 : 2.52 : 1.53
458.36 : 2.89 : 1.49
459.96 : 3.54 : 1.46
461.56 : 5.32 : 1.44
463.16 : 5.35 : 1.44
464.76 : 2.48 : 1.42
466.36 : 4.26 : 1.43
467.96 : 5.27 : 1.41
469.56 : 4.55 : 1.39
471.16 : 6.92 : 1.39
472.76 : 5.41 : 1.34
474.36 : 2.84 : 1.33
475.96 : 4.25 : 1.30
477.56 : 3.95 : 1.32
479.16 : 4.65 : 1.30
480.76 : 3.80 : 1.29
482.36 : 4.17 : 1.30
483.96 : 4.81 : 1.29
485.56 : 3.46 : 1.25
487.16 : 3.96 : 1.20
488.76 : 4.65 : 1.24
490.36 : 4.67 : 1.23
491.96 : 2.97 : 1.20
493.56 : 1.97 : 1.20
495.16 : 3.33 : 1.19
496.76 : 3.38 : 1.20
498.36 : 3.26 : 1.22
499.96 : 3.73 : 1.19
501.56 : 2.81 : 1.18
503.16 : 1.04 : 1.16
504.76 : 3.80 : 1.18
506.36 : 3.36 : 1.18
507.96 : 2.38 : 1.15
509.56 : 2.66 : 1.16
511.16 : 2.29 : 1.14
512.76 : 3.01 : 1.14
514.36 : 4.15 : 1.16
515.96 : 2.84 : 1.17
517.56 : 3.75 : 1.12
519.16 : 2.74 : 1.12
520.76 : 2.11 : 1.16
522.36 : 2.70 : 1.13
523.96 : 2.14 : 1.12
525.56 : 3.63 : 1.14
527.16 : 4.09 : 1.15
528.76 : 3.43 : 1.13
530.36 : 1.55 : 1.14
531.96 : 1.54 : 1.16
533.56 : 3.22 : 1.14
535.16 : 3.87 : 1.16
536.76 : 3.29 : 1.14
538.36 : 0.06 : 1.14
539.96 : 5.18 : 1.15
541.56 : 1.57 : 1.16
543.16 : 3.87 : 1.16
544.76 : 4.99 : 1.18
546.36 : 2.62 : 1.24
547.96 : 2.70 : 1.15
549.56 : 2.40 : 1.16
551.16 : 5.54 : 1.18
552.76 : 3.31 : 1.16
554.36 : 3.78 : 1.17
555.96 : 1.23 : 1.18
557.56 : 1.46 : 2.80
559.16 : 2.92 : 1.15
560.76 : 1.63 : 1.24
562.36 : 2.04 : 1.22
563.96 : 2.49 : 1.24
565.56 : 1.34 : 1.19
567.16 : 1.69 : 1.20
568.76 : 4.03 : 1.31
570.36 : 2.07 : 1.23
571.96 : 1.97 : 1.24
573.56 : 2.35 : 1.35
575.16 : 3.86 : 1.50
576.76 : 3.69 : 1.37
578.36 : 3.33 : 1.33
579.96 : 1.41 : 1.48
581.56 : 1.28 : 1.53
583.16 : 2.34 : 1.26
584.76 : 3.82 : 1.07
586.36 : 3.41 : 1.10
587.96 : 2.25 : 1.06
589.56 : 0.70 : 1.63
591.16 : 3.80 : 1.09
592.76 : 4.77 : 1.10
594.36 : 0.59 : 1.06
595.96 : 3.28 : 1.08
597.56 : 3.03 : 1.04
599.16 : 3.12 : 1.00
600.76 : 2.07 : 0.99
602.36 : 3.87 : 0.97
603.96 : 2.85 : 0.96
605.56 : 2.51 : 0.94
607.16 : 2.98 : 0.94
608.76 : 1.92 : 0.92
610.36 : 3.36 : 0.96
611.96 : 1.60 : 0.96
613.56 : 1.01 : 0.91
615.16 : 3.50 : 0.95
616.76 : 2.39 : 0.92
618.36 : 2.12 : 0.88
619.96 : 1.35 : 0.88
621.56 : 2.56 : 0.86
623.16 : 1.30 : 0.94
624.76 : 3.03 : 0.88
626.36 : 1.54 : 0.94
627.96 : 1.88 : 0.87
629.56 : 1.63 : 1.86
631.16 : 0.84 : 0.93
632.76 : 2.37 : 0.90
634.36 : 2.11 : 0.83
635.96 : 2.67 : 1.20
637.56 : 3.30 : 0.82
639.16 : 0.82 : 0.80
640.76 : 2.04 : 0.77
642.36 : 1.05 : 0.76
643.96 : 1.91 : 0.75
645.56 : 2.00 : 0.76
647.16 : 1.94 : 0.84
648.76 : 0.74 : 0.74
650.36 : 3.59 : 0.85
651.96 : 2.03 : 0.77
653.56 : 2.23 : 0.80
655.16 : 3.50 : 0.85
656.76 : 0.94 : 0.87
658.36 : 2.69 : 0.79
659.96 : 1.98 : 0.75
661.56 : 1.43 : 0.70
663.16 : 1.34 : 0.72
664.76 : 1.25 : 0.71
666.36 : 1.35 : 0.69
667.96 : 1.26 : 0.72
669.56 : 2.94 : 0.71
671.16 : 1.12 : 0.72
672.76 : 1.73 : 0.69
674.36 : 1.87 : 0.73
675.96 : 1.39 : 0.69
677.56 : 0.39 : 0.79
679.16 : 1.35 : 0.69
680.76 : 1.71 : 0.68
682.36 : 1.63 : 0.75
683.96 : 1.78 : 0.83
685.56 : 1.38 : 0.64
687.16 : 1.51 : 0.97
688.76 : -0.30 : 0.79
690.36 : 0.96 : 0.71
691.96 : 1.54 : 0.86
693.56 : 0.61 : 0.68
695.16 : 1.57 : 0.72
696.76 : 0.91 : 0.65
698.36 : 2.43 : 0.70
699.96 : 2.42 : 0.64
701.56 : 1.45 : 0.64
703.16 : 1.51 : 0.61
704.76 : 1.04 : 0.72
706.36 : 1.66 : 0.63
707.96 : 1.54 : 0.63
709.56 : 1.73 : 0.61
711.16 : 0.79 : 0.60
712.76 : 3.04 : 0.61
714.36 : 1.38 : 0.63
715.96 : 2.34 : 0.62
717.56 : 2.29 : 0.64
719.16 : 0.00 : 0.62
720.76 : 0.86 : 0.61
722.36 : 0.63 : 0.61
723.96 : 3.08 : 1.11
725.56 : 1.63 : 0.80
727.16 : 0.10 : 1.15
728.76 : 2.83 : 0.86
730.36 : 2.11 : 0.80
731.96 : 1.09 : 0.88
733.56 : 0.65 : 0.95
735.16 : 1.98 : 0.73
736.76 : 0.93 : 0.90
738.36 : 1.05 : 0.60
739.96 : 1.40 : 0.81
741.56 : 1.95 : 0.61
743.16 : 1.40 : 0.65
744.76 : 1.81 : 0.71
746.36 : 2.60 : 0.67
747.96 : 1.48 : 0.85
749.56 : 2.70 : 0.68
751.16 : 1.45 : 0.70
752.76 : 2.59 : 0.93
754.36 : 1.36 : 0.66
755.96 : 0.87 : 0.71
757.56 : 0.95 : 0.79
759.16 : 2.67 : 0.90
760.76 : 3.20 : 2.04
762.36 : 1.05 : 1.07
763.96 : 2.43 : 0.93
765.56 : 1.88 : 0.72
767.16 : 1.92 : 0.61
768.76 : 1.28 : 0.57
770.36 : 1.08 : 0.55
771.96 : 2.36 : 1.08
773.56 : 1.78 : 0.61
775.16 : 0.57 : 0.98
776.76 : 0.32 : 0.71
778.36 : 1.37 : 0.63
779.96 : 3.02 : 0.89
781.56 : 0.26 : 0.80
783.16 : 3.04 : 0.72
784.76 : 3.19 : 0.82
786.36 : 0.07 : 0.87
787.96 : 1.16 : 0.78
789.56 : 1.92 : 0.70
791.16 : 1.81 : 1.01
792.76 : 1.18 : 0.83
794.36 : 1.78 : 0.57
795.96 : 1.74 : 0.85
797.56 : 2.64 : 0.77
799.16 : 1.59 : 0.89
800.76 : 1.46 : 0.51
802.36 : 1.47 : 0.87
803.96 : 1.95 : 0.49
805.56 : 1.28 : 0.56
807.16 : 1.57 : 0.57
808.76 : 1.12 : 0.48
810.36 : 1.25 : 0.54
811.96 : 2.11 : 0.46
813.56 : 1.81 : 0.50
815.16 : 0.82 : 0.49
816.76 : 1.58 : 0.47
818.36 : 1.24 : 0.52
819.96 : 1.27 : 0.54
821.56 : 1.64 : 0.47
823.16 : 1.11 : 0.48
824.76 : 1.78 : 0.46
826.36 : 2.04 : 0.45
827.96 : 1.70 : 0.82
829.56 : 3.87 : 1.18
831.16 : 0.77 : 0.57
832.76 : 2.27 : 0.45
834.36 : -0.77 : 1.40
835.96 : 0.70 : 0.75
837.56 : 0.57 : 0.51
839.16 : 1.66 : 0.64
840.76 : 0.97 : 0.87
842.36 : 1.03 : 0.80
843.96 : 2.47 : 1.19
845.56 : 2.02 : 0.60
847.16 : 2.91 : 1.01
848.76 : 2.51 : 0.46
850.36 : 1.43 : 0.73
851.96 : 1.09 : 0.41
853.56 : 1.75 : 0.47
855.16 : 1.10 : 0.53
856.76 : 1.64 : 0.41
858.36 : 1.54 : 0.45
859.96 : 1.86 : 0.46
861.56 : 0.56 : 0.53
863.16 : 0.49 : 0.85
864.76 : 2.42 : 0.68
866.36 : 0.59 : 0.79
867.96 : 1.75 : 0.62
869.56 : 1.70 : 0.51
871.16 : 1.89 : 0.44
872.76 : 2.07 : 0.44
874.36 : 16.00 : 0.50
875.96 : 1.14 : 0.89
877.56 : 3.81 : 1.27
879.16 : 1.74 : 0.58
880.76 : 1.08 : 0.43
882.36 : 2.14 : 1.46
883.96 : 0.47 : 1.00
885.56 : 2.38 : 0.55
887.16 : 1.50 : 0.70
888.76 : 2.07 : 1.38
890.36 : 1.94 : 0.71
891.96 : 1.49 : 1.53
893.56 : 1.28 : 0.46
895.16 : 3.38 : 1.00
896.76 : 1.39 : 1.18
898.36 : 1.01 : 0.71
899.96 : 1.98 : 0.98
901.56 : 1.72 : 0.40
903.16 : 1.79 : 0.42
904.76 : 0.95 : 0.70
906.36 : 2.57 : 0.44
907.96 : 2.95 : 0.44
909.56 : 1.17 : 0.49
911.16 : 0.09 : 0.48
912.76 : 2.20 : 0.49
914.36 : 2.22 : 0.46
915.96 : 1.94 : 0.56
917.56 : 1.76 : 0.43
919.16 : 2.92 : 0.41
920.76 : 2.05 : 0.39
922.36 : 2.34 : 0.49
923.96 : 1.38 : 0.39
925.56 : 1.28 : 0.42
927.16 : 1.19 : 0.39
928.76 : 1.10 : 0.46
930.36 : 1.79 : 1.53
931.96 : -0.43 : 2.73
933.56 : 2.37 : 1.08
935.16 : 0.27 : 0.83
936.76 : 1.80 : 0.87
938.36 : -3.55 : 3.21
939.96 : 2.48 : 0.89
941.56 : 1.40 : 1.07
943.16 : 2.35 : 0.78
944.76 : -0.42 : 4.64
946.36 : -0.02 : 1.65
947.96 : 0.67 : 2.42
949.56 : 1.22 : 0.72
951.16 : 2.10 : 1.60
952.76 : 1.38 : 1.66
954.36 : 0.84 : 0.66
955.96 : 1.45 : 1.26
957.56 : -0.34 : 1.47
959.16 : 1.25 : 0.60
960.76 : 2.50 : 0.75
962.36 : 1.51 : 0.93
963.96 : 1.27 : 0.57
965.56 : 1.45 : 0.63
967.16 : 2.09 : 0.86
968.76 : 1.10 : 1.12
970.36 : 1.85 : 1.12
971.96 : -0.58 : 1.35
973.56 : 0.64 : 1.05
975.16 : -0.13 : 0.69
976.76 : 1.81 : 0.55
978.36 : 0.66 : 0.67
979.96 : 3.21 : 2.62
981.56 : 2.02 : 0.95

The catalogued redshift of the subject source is 1.345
